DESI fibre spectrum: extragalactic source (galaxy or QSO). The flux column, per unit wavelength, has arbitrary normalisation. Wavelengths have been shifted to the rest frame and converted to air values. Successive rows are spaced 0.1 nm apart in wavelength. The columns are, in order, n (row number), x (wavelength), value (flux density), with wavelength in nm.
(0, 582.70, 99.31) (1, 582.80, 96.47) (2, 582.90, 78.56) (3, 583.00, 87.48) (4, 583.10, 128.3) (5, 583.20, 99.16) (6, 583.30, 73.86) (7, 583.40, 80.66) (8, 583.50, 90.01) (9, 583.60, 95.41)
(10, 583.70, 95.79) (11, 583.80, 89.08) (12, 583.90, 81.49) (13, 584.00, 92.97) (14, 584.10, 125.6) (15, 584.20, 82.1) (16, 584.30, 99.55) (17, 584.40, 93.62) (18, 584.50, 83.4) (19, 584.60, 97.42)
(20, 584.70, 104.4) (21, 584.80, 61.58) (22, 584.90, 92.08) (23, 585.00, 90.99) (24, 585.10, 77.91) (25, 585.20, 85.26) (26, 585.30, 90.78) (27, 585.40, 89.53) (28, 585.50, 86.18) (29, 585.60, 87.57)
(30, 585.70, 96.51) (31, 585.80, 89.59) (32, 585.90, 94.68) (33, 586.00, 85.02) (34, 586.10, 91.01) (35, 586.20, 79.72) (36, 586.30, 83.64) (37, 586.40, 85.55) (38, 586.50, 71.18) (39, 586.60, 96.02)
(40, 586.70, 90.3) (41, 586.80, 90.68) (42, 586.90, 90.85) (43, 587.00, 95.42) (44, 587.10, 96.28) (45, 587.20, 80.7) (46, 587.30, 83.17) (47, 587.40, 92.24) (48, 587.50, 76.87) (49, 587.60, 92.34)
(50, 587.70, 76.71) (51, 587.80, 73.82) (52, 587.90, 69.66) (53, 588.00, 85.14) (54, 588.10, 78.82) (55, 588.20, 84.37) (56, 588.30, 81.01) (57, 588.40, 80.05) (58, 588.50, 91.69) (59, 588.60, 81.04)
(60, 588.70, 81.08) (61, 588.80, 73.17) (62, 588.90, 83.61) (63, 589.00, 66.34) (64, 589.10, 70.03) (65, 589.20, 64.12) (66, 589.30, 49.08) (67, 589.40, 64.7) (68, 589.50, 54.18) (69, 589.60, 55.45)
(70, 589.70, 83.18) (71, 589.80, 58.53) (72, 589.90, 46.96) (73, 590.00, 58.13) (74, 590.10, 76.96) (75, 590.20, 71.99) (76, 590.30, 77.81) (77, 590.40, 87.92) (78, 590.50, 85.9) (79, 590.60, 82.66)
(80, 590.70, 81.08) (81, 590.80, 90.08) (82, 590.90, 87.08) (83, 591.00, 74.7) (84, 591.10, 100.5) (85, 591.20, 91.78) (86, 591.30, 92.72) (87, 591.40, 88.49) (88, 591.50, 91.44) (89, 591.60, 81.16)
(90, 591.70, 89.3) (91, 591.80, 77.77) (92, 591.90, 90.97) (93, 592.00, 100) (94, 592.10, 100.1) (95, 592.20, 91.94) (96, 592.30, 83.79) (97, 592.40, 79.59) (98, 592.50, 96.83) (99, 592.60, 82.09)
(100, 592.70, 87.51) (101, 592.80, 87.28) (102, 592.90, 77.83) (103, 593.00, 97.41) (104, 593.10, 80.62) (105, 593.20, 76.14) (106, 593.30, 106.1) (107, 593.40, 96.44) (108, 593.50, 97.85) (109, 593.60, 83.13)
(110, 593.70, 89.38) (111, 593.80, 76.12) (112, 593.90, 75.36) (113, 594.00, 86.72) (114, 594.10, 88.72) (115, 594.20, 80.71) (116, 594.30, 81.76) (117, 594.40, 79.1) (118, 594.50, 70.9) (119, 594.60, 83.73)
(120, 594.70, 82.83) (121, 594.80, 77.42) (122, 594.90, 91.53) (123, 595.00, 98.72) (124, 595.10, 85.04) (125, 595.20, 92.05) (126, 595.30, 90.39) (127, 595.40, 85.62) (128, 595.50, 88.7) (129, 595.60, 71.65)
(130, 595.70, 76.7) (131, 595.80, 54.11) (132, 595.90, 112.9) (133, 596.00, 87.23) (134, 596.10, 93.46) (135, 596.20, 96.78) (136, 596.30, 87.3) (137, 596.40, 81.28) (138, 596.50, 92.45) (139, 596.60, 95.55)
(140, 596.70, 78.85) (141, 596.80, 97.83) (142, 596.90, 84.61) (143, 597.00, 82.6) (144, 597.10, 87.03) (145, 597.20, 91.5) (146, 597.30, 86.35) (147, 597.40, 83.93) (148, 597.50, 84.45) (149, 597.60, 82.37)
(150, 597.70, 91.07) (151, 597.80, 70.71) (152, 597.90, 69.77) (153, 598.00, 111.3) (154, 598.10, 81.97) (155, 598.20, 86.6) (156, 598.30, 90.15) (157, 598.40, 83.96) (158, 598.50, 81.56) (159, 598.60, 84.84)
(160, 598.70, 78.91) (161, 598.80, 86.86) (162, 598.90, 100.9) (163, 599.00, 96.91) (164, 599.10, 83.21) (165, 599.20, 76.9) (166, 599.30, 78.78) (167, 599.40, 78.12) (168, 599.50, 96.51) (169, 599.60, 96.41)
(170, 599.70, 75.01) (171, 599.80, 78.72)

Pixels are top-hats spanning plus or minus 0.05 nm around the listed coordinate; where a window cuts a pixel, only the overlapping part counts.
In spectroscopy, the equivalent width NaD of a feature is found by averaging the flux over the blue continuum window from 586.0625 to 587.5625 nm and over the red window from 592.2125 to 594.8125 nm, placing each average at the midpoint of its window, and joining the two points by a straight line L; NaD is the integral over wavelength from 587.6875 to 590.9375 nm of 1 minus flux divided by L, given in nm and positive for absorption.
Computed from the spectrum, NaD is 0.45 nm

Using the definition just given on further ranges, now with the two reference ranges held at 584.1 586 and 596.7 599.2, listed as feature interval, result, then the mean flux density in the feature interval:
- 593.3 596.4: 0.05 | 85.7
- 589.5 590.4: 0.22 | 66.7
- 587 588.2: 0.08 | 83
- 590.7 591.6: 0.00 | 88.7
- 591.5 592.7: -0.01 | 88.6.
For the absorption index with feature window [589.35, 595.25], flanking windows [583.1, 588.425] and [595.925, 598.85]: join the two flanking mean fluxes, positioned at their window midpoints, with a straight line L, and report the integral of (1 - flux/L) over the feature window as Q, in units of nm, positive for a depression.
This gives 0.28 nm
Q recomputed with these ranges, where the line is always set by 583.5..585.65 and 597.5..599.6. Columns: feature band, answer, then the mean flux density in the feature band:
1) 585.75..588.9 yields 0.18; 84.6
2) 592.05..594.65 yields 0.05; 86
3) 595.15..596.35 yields 0.00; 86.4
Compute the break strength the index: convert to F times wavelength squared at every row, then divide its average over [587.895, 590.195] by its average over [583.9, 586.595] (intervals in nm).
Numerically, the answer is 0.81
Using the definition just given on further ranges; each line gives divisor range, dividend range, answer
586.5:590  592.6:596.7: 1.14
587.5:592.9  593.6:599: 1.09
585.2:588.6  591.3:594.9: 1.03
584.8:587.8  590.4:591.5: 1.03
